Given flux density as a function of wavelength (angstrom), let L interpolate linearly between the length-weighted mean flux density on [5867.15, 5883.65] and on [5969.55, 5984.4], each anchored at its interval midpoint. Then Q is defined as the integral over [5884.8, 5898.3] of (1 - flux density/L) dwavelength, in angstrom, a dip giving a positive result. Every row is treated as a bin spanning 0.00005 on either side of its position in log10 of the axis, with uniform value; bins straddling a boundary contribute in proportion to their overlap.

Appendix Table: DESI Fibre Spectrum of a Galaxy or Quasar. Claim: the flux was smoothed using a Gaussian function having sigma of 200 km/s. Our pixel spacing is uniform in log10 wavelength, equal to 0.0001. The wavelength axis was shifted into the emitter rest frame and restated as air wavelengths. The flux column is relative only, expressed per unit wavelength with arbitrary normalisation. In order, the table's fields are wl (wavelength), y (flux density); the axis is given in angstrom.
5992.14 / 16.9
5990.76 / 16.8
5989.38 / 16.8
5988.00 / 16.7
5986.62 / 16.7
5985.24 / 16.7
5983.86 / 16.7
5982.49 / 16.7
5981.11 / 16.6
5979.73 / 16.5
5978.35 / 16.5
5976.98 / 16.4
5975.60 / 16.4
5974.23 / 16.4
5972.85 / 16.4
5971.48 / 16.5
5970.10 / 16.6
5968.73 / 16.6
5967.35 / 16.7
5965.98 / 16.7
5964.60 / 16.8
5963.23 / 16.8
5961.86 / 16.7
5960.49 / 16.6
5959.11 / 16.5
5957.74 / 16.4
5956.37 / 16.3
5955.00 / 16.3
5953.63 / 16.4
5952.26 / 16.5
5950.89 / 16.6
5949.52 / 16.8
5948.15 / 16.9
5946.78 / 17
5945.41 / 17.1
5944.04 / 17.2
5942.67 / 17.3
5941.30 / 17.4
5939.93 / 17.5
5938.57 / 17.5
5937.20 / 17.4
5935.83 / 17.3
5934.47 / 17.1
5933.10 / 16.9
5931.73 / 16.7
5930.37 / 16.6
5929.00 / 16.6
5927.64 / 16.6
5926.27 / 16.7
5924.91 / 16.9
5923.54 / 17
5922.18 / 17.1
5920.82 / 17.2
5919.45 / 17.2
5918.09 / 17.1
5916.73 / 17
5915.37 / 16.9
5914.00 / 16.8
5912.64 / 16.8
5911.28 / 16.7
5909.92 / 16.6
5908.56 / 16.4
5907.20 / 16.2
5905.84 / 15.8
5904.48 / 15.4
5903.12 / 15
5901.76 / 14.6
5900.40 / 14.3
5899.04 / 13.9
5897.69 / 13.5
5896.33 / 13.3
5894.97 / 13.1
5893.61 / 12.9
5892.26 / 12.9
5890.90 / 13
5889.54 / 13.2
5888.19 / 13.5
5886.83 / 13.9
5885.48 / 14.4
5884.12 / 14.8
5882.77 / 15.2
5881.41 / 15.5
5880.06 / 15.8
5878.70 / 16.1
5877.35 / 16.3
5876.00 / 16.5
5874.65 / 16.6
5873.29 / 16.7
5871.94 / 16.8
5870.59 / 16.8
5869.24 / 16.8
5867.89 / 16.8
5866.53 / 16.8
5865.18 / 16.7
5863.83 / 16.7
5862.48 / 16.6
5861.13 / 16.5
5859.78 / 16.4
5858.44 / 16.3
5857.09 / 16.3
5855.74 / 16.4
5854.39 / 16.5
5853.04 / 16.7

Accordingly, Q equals 2.5 angstrom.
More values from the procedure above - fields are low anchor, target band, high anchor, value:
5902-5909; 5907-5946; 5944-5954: -1.83 angstrom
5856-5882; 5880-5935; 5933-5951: 4.29 angstrom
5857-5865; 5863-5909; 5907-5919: 4.00 angstrom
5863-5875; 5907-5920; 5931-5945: 0.20 angstrom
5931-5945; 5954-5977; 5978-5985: 0.40 angstrom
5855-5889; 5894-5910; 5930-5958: 1.63 angstrom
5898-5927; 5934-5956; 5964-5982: -0.82 angstrom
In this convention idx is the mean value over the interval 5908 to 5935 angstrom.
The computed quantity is 16.8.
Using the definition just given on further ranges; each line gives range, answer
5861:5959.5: 16.1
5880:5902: 13.9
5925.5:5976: 16.8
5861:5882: 16.5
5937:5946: 17.3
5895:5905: 14.2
